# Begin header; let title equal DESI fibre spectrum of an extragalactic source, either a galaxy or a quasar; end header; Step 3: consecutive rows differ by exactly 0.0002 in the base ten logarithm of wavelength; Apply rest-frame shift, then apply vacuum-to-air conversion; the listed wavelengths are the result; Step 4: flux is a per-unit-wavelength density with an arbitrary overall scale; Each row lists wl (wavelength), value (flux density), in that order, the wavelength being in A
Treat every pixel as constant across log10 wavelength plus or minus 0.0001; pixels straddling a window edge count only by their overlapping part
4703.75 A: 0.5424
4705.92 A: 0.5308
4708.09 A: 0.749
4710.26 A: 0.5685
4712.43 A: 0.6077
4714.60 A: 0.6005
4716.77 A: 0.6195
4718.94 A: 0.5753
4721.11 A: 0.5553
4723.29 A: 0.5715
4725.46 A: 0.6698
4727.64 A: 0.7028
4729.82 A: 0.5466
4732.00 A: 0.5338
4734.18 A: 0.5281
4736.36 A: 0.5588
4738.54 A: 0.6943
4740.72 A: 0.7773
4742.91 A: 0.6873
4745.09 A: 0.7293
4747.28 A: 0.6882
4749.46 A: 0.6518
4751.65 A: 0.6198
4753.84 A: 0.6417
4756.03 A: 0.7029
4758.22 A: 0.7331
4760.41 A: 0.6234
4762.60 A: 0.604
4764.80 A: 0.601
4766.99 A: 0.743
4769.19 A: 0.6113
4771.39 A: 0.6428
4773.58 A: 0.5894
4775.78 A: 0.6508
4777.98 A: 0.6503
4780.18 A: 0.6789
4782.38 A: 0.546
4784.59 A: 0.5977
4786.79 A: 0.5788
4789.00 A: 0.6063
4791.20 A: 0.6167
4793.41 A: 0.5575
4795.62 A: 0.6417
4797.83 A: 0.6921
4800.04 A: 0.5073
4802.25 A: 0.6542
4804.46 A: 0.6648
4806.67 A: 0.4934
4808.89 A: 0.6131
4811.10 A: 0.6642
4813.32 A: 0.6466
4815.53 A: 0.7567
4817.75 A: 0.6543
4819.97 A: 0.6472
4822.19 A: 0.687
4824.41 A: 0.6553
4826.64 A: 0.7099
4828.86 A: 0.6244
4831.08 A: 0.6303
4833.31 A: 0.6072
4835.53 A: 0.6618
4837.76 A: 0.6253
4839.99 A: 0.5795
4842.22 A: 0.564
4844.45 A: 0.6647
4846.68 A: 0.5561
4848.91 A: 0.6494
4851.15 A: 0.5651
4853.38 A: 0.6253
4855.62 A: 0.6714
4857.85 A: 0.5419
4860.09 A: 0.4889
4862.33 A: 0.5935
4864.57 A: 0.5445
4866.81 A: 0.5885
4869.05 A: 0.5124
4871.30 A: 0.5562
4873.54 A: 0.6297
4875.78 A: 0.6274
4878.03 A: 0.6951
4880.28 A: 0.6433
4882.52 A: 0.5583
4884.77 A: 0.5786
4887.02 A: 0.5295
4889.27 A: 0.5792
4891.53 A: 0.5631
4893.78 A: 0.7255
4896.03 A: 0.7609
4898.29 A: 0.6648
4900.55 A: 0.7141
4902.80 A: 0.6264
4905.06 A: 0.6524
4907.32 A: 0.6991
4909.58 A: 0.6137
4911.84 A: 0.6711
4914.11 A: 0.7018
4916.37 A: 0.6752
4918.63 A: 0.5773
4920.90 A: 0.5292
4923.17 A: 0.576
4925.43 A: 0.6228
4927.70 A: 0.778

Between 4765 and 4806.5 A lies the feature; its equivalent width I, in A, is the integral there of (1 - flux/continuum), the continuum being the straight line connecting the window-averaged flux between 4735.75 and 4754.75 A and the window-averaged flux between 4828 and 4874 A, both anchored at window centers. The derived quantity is 1.5 A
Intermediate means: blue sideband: 0.675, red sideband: 0.594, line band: 0.62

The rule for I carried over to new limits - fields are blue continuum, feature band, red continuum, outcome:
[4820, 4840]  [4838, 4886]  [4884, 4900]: 3.5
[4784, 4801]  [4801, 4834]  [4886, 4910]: -1.9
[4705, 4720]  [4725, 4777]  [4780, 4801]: -3.7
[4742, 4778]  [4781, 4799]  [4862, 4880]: 1.0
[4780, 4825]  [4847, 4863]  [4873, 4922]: 1.1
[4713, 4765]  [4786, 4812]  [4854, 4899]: 0.5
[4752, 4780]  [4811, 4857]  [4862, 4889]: -2.1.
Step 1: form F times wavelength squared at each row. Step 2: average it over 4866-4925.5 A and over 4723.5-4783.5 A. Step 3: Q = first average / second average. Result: 1.03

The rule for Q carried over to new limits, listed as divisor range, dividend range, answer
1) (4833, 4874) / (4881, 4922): 1.10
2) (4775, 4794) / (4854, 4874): 0.96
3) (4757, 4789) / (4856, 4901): 1.00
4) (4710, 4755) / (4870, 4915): 1.09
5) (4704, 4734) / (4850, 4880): 1.05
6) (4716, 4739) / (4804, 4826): 1.14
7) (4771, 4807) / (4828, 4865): 1.00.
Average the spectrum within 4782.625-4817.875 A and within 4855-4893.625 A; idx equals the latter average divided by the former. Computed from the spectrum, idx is 0.95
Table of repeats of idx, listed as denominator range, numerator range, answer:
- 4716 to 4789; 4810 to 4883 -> 0.98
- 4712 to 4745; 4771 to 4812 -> 0.99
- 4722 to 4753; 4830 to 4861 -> 0.94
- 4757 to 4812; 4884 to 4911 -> 1.03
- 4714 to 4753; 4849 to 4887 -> 0.94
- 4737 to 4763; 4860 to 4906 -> 0.90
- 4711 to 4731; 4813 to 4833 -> 1.10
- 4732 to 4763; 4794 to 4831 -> 0.98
